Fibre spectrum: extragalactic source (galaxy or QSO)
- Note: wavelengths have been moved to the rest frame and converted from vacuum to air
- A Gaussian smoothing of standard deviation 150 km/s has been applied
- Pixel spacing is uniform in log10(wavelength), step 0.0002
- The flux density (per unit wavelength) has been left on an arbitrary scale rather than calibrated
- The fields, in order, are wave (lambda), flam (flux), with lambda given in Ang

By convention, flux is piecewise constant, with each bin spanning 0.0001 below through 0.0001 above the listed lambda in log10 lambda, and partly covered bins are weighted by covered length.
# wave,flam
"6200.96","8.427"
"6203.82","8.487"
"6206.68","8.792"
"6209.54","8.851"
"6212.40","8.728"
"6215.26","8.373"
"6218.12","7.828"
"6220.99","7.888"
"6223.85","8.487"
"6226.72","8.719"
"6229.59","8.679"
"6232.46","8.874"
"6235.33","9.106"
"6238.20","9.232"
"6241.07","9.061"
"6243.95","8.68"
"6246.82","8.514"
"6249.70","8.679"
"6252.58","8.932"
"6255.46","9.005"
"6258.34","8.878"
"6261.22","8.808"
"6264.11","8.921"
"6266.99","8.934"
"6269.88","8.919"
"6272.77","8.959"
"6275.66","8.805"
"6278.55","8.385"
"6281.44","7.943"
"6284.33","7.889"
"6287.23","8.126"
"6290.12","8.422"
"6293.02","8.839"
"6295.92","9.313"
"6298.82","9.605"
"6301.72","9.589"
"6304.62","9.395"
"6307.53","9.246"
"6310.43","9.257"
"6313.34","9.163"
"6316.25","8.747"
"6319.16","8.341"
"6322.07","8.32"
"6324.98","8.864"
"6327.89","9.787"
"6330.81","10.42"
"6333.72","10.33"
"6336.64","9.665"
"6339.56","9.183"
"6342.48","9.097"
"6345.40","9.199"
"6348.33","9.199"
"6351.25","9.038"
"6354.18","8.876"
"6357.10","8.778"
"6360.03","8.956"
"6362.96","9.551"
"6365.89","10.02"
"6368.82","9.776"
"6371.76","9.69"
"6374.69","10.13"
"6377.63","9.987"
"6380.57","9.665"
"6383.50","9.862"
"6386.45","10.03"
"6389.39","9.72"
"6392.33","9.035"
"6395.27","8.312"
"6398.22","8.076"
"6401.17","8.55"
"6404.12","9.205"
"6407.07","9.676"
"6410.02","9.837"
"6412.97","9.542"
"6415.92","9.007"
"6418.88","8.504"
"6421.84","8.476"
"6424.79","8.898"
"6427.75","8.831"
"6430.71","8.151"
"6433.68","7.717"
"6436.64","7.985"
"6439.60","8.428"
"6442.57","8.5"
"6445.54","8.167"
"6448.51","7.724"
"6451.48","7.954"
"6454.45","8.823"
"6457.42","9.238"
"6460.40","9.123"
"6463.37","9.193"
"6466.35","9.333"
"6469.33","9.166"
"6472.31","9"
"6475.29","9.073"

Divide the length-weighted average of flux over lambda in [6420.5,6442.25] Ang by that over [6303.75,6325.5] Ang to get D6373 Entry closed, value 0.9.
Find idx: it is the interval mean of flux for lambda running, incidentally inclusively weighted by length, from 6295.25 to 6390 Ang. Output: 9.42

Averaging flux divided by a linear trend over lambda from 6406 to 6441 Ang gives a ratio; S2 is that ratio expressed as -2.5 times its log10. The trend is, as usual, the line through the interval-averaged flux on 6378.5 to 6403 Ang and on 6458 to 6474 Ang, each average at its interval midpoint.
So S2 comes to 0.05 mag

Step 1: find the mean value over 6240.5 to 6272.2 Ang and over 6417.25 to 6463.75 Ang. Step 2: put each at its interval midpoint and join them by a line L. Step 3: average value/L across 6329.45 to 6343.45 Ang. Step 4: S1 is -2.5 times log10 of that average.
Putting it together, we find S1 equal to -0.127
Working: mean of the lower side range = 8.84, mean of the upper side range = 8.47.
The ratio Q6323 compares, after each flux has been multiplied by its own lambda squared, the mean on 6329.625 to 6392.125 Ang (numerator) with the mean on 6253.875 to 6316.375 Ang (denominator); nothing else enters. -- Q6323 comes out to 1.10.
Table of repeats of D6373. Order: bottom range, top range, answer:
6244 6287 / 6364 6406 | 1.09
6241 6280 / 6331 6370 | 1.07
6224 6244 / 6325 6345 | 1.09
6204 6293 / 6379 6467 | 1.02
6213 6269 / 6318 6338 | 1.08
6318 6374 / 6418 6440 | 0.90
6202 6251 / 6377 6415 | 1.08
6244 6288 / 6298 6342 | 1.08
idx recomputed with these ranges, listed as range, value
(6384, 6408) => 9.09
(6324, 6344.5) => 9.63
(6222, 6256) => 8.82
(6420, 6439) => 8.35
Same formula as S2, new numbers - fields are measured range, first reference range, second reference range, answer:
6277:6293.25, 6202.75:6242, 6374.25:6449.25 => 0.06 mag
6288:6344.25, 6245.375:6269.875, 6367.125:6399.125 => -0.01 mag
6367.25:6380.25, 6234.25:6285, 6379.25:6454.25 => -0.13 mag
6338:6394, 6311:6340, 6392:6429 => -0.04 mag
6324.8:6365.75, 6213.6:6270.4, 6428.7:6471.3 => -0.09 mag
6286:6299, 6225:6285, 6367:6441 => 0.01 mag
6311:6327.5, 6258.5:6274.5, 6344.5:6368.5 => 0.04 mag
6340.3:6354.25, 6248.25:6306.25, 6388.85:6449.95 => -0.04 mag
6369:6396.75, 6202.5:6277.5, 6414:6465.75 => -0.12 mag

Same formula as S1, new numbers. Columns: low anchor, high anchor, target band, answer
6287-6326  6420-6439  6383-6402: -0.06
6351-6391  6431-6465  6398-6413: -0.02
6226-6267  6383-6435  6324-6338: -0.11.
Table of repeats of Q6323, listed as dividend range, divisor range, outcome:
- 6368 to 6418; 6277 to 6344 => 1.07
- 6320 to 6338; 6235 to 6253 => 1.10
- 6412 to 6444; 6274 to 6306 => 1.02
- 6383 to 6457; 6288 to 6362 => 0.98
